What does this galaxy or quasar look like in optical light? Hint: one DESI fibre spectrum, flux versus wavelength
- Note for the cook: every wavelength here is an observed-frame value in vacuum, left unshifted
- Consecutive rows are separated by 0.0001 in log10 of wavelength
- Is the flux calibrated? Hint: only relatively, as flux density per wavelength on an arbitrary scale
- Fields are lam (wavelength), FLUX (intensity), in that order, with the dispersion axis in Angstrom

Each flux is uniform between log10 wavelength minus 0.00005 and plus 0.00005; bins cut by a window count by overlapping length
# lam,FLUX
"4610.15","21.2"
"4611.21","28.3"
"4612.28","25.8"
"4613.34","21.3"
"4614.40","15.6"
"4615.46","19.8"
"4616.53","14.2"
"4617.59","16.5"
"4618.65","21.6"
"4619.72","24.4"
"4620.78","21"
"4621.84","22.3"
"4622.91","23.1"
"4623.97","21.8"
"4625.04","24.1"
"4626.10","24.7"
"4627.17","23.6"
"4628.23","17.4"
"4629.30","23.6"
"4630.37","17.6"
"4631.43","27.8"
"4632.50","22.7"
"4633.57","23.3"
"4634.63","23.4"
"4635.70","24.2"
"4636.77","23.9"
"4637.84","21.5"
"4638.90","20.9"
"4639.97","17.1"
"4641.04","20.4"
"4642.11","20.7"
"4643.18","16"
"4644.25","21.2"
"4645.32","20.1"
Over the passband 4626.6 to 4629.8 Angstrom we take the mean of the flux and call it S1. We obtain 21.5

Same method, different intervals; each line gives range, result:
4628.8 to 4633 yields 22.9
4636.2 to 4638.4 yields 22.7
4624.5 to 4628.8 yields 22.4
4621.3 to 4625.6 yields 22.8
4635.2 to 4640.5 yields 21.5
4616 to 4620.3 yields 19.2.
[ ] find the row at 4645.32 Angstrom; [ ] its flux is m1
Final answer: 20.1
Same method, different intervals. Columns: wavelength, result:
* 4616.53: 14.2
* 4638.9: 20.9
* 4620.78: 21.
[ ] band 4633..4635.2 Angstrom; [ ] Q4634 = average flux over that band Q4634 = 23.4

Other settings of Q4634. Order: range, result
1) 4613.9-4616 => 17.7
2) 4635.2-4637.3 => 24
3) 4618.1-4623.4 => 22.4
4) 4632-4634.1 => 23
